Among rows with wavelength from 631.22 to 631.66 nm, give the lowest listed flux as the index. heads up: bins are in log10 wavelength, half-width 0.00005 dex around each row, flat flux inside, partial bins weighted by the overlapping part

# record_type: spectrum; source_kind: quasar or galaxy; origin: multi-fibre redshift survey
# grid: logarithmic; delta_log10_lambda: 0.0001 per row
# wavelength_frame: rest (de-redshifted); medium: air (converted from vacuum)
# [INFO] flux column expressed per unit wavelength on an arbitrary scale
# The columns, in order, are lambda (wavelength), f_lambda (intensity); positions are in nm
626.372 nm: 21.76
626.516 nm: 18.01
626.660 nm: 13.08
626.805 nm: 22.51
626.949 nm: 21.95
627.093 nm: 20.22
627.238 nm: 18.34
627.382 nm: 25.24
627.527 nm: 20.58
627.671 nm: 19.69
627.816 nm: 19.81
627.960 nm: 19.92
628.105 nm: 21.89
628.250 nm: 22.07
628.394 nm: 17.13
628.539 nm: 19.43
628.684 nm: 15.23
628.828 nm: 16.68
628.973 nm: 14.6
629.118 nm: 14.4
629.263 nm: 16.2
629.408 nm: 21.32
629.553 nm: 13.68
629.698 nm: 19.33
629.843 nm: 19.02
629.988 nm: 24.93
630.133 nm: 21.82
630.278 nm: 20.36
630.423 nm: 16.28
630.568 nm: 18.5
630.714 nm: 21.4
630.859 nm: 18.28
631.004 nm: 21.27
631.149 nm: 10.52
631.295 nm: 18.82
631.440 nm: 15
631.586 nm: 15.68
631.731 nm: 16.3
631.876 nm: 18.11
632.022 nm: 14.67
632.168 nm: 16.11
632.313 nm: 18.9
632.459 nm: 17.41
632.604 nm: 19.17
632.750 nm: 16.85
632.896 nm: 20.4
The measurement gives 15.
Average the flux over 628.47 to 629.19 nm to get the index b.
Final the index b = 16.1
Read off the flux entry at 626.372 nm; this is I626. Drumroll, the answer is 21.76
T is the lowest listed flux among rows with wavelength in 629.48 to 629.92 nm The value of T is 13.68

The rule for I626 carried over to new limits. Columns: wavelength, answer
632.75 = 16.85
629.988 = 24.93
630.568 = 18.5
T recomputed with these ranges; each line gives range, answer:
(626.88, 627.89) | 18.34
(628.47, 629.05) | 14.6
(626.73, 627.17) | 20.22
